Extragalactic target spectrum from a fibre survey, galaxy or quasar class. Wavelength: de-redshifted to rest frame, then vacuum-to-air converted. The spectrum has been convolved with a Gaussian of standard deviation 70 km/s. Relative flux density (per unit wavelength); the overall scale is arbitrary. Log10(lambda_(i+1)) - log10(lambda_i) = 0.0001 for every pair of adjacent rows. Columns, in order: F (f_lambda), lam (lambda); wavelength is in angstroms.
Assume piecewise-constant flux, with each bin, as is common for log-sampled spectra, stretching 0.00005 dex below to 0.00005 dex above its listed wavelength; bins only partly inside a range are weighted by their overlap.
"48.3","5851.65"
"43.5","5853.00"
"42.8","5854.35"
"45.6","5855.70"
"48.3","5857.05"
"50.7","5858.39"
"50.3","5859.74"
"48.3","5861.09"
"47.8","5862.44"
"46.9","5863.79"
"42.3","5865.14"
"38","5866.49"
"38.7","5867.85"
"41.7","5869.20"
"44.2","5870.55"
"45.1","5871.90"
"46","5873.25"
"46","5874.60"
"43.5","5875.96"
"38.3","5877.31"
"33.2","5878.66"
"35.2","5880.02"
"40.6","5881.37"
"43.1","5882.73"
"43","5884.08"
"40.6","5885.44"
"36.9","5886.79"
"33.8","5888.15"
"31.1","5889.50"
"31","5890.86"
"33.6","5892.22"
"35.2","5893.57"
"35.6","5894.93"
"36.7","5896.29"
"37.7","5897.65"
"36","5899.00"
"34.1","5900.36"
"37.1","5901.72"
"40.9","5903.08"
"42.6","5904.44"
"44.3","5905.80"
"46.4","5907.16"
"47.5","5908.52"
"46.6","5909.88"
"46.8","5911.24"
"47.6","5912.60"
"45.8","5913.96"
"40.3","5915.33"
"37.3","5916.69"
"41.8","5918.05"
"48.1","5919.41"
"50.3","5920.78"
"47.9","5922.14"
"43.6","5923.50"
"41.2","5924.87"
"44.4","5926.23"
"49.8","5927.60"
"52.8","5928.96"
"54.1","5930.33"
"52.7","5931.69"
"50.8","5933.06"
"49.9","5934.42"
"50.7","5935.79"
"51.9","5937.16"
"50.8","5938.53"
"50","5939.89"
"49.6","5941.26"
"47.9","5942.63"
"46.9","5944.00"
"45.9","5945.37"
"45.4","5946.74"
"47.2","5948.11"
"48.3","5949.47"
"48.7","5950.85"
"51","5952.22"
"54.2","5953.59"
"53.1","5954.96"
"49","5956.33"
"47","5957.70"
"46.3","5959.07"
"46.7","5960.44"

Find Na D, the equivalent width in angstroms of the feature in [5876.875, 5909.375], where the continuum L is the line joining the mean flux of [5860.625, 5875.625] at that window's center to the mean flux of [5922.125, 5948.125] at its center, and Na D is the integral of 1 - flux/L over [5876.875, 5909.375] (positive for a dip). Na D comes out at 5.4 angstroms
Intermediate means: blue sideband 44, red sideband 48.7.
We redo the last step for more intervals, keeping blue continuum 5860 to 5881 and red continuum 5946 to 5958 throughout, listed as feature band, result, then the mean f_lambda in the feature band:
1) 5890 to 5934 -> 2.82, 43.1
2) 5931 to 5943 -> -0.61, 50.6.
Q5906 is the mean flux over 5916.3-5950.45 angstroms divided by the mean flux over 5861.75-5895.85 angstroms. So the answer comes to 1.21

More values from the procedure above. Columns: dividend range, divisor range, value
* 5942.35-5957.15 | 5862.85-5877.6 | 1.14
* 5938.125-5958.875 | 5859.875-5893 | 1.21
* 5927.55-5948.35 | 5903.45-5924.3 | 1.11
